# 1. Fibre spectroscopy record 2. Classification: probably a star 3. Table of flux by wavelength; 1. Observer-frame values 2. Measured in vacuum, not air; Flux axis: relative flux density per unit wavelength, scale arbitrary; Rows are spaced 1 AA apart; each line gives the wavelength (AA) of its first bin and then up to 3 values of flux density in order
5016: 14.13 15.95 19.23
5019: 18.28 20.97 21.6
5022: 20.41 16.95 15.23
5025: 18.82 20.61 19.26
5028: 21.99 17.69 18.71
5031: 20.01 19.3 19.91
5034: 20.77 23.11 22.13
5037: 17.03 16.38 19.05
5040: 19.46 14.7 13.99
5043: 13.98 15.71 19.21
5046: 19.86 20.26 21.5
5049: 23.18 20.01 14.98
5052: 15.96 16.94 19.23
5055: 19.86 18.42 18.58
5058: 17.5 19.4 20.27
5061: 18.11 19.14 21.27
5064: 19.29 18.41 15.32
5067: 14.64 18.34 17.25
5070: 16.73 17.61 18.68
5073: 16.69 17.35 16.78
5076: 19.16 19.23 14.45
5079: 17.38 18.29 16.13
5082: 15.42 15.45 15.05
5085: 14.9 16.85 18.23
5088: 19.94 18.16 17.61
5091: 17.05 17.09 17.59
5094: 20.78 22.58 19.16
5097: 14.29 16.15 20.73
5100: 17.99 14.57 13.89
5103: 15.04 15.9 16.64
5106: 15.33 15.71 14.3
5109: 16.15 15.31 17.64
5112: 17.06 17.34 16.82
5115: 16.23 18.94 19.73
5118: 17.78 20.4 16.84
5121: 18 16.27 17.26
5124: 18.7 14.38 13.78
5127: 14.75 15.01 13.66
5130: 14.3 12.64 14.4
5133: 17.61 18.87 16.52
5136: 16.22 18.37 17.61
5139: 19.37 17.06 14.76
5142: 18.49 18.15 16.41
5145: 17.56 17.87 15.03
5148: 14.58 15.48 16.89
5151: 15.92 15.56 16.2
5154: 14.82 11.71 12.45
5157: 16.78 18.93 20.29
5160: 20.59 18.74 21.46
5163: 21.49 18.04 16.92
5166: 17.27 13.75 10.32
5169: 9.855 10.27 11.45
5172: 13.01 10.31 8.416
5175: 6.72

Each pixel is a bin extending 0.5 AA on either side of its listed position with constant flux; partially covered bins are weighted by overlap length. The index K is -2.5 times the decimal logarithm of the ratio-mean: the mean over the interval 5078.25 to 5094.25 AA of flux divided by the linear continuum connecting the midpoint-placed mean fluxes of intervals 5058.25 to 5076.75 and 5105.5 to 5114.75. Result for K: 0.004 mag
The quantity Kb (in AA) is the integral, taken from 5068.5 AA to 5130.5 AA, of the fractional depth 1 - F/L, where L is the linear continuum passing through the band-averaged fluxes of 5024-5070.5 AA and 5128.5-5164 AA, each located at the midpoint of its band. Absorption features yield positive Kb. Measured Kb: 2.5 AA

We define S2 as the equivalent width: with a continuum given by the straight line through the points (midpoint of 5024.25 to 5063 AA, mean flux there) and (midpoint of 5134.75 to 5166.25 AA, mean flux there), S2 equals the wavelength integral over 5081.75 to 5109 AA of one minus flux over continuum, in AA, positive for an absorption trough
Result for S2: 1.7 AA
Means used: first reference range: 18.8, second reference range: 17.1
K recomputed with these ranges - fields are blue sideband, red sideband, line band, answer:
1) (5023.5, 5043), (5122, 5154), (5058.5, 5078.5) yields 0.00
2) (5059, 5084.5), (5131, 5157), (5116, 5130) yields 0.00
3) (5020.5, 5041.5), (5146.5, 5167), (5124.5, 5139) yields 0.11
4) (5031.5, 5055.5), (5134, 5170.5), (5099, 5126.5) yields 0.04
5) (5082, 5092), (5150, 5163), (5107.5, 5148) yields 0.03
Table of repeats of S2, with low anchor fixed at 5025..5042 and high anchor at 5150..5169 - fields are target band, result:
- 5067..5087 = 1.5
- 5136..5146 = -0.3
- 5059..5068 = 0.1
